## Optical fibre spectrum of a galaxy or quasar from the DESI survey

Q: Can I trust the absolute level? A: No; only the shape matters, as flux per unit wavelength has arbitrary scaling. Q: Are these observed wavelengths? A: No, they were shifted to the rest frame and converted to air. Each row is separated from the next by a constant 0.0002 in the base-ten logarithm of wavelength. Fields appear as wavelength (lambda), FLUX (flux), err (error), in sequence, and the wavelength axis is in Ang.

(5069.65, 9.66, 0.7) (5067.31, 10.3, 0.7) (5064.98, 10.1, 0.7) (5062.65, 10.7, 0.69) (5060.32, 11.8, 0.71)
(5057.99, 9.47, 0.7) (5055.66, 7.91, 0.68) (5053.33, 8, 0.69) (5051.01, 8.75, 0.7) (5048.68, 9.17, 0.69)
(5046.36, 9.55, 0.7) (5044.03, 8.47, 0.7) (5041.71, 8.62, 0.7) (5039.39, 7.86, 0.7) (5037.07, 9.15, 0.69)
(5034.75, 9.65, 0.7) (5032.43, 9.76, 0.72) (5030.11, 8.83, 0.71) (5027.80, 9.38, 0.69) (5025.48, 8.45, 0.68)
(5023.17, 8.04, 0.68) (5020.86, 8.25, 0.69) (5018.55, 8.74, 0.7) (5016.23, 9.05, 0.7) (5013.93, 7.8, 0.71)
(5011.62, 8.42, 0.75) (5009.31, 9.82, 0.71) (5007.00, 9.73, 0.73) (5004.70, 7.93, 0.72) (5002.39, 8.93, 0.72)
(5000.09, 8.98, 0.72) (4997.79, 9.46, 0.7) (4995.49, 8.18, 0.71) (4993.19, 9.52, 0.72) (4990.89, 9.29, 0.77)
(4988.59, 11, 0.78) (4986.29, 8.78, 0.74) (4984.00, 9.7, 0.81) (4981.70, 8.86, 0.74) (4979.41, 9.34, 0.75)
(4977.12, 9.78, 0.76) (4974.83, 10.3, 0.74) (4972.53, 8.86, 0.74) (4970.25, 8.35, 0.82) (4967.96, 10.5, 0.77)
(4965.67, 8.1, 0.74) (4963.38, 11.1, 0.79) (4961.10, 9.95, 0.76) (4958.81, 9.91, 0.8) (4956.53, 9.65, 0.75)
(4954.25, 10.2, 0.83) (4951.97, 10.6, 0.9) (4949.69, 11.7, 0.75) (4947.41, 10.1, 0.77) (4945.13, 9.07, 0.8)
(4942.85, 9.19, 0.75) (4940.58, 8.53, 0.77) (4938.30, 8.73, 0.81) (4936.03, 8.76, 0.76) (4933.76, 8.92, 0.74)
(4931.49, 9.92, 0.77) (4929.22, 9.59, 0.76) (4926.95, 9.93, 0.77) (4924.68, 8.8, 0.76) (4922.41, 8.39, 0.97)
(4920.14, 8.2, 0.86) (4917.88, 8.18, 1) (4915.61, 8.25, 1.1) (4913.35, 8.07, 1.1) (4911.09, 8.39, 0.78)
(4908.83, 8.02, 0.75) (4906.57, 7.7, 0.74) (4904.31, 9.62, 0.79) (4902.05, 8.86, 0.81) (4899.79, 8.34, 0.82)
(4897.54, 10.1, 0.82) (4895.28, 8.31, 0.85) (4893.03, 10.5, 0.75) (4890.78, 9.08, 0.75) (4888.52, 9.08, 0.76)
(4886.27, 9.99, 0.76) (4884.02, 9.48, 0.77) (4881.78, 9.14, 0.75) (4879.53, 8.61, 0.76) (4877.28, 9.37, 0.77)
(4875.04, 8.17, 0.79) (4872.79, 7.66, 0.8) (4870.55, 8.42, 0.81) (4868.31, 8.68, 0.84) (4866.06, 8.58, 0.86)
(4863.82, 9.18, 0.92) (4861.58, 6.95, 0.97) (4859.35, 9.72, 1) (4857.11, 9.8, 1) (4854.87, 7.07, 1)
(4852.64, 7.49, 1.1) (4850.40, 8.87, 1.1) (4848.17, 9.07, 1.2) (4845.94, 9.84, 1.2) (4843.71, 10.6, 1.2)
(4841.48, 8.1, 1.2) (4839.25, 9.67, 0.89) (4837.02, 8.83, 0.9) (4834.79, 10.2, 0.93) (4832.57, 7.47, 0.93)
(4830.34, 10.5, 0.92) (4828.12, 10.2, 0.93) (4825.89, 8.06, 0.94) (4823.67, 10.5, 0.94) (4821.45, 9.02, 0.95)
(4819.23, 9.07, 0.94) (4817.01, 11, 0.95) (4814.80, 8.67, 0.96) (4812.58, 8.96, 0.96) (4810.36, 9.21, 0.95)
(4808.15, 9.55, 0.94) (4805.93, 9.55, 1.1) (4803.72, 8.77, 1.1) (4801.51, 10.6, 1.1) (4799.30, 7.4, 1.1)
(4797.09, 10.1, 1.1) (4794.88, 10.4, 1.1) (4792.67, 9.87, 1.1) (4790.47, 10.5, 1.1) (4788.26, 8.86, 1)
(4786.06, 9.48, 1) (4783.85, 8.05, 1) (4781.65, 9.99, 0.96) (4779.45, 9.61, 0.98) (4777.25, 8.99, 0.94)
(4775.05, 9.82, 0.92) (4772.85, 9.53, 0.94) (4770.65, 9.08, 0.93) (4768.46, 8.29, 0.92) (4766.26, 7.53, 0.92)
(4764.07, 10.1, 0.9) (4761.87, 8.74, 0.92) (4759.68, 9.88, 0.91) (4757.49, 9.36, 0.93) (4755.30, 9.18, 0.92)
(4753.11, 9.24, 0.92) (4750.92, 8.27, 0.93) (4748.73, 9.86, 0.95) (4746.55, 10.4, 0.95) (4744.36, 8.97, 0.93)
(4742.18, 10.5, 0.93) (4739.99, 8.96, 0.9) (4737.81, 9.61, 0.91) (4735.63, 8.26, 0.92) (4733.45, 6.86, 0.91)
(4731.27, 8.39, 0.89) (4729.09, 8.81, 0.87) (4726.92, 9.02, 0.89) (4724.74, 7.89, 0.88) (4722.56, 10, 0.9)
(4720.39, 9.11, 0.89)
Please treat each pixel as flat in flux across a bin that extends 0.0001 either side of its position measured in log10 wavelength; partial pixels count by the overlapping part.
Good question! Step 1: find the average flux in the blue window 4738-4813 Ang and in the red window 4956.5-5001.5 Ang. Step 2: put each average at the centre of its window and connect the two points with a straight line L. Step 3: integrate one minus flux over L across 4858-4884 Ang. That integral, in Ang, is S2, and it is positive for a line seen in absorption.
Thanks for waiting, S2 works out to 2.13 Ang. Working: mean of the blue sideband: 9.35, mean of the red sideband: 9.47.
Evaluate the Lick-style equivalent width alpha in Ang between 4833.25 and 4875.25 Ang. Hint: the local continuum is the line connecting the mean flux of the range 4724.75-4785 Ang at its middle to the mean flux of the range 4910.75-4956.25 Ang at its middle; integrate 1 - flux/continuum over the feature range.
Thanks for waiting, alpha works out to 1.6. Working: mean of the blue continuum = 9.06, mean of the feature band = 8.78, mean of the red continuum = 9.2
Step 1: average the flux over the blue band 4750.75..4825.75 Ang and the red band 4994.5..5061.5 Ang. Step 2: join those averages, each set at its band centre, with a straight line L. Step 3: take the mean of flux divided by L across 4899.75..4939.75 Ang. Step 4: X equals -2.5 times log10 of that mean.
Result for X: 0.047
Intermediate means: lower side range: 9.33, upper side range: 8.9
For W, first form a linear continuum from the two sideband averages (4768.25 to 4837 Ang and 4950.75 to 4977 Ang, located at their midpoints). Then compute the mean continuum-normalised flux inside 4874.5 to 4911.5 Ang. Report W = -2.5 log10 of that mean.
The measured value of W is 0.070 mag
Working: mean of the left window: 9.4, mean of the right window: 9.78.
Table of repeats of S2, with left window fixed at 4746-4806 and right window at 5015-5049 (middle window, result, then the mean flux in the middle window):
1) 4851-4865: 1.20 Ang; 8.39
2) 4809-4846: -0.66 Ang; 9.39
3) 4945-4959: -1.98 Ang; 10.3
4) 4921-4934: -0.30 Ang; 9.26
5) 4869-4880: 0.84 Ang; 8.45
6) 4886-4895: -0.38 Ang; 9.5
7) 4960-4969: -0.93 Ang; 9.9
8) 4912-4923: 1.03 Ang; 8.21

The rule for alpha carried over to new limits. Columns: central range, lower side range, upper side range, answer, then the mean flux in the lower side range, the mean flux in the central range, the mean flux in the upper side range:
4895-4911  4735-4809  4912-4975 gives 1.08 Ang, 9.34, 8.71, 9.33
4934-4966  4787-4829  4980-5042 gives -2.02 Ang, 9.48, 9.71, 8.98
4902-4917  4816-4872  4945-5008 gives 1.50 Ang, 9.06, 8.38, 9.57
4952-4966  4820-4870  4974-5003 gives -1.00 Ang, 9.01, 9.98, 9.39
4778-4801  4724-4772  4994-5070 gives -1.18 Ang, 8.98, 9.45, 9.06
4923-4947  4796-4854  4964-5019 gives 0.12 Ang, 9.27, 9.16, 9.16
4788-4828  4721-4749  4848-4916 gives -2.72 Ang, 9.02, 9.48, 8.73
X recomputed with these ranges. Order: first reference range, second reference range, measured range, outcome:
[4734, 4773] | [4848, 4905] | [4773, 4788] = -0.03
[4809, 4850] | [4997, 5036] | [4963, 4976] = -0.05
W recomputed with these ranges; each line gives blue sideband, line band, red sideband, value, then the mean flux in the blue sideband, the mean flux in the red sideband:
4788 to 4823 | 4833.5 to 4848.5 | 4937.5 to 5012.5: 0.00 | 9.5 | 9.48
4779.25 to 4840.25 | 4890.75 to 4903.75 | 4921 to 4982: 0.03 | 9.43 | 9.53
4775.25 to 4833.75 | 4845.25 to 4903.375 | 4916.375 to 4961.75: 0.07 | 9.41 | 9.4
